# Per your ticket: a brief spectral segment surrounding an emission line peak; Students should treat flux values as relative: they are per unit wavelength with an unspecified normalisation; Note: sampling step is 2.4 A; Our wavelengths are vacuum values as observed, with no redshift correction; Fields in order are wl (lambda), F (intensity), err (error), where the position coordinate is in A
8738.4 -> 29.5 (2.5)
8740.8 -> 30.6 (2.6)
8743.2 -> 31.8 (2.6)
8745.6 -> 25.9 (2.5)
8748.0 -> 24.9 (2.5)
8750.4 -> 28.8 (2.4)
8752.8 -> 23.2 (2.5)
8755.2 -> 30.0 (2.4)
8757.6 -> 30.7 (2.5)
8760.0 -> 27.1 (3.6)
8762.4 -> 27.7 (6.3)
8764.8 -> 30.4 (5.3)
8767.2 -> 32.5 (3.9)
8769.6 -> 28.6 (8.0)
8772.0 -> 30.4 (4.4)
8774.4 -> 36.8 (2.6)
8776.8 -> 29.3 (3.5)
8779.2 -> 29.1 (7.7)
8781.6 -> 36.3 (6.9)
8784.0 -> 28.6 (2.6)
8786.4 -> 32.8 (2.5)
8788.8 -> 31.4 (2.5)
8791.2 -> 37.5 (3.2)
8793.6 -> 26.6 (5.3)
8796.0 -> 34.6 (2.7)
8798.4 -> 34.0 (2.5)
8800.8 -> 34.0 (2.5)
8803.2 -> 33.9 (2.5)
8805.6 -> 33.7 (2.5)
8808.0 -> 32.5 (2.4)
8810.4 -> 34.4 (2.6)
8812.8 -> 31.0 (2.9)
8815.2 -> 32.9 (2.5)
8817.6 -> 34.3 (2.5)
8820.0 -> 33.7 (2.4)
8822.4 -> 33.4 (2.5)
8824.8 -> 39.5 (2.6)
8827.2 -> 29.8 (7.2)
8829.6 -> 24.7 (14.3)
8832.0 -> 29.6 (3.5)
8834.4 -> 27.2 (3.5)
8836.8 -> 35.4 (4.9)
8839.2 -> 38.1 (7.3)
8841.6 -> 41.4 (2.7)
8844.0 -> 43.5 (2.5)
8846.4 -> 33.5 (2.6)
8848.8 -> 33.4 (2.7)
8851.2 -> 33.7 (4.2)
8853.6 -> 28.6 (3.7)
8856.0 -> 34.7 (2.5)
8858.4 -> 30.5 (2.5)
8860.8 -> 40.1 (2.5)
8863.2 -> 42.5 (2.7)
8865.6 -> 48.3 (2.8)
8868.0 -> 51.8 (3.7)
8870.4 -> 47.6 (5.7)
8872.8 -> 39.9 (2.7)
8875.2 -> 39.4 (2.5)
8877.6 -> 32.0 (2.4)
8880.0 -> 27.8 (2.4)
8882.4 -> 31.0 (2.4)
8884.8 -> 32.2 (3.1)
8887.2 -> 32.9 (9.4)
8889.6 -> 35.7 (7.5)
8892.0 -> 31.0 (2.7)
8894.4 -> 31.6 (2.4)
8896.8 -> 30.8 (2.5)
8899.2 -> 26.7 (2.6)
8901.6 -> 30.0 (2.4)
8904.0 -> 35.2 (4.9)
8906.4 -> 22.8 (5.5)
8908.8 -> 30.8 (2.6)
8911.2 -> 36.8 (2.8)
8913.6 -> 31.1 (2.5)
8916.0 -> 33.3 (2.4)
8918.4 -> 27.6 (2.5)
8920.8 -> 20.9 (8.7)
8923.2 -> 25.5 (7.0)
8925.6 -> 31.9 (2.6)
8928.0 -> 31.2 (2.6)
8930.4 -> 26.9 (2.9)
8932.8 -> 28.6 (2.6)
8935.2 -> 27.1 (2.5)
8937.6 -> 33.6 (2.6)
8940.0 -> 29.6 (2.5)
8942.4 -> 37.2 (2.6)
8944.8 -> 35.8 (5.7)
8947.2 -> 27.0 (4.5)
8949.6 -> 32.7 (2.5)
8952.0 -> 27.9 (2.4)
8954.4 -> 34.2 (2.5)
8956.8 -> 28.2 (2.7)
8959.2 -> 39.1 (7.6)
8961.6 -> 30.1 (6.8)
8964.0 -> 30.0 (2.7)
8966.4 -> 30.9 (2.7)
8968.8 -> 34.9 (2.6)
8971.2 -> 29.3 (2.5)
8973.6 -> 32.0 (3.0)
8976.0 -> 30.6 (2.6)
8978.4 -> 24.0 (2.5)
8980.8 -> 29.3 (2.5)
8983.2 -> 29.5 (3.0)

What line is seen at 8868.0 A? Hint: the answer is [N II]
